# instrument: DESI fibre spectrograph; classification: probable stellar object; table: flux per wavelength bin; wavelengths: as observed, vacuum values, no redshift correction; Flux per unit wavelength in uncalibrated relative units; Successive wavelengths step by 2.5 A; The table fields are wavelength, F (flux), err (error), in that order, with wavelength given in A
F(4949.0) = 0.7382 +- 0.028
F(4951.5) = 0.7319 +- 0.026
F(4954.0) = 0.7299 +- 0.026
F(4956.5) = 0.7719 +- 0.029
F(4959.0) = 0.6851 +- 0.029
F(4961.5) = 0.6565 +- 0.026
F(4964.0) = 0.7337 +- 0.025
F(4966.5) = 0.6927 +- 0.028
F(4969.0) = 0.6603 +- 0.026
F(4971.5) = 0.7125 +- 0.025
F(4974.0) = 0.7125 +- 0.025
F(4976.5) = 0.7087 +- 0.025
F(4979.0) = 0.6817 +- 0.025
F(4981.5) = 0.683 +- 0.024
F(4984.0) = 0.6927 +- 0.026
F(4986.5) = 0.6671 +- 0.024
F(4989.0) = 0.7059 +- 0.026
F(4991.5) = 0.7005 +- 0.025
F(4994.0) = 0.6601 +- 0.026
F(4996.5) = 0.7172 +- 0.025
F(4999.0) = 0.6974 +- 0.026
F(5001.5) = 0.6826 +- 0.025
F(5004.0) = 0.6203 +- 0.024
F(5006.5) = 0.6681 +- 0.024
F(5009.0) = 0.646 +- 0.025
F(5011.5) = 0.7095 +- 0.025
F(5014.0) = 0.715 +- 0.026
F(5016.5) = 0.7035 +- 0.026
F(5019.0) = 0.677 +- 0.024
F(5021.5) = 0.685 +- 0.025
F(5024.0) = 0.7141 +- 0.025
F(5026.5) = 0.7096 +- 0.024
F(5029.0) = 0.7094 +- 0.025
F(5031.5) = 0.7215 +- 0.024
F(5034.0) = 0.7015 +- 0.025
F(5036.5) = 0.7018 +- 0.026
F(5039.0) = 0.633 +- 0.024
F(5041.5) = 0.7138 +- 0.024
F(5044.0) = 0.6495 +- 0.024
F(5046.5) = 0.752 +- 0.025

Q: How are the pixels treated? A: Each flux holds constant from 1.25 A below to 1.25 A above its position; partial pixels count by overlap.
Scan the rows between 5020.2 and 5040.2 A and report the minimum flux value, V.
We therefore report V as 0.633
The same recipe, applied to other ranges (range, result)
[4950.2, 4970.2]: 0.6565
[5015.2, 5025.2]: 0.677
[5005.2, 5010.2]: 0.646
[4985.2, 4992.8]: 0.6671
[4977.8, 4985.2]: 0.6817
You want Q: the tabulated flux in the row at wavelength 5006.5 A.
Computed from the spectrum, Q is 0.6681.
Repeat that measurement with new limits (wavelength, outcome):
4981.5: 0.683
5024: 0.7141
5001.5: 0.6826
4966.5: 0.6927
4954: 0.7299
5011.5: 0.7095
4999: 0.6974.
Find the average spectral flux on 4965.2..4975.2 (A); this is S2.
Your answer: 0.695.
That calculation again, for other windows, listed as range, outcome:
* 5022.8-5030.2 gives 0.711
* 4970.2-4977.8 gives 0.711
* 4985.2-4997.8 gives 0.69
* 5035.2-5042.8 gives 0.683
